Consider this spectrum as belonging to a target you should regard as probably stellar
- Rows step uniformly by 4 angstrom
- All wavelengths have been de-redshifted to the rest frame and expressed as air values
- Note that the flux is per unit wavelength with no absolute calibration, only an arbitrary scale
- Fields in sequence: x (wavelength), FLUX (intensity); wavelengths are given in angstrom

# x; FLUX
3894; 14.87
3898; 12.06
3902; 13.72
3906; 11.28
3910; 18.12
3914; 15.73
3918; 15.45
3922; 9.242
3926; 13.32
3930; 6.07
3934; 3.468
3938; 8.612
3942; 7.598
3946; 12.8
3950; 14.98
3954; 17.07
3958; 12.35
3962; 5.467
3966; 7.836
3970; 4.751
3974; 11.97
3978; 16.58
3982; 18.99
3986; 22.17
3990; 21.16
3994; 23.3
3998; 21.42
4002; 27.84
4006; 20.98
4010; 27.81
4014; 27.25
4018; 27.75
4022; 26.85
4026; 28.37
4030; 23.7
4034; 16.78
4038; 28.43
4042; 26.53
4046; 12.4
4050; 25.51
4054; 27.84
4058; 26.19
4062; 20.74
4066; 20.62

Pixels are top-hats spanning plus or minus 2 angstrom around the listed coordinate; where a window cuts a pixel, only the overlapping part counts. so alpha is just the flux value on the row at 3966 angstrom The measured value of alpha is 7.836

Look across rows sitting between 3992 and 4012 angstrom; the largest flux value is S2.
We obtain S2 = 27.84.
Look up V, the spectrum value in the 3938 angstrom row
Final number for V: 8.612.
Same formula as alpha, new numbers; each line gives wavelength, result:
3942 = 7.598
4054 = 27.84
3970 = 4.751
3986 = 22.17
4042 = 26.53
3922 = 9.242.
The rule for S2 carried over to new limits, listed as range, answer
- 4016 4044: 28.43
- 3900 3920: 18.12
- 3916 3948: 15.45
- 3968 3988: 22.17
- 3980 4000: 23.3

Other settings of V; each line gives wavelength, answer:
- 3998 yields 21.42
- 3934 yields 3.468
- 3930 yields 6.07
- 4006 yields 20.98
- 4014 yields 27.25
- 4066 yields 20.62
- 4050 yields 25.51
